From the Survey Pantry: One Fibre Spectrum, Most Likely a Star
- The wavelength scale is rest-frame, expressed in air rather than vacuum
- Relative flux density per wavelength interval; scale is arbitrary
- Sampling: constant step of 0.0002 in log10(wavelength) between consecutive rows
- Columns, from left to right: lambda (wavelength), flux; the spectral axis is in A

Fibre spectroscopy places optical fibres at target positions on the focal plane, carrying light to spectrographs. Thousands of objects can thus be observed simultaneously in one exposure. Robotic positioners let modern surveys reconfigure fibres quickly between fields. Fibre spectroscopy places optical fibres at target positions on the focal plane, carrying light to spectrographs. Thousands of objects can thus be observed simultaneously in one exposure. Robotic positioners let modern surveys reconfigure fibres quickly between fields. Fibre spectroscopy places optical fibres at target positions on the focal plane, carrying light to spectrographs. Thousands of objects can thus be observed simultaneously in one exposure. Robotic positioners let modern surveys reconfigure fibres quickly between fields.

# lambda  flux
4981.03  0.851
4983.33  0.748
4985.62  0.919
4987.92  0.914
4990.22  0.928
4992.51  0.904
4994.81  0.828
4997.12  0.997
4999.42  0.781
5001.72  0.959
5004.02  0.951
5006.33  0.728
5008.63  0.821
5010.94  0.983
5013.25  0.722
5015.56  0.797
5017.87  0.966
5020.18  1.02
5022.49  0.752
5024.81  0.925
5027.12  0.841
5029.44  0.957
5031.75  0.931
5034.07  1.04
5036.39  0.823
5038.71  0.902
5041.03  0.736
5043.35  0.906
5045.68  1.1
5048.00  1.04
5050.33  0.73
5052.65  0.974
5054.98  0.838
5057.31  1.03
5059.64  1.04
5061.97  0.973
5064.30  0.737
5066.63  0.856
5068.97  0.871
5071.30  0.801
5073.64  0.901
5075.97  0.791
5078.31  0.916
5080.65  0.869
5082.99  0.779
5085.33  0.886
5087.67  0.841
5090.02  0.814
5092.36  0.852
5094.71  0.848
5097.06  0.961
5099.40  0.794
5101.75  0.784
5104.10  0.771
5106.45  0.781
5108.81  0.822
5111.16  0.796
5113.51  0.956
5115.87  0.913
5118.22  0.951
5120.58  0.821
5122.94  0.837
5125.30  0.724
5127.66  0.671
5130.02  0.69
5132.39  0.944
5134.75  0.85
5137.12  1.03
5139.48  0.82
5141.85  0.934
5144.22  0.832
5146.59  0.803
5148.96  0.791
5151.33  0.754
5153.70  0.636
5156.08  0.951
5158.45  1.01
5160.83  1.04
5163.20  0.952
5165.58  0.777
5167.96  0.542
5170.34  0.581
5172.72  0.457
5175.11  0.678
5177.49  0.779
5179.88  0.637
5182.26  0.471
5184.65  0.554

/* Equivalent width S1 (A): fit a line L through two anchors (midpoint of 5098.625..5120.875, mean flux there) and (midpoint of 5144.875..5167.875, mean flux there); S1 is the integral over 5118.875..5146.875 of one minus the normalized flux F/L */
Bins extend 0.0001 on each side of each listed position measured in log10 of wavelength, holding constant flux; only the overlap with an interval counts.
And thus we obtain 0.3 A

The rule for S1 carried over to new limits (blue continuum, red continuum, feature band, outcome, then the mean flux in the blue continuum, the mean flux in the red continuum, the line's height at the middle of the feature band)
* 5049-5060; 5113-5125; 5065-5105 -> 2.49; 0.915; 0.879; 0.898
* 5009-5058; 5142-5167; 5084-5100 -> 0.39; 0.903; 0.855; 0.88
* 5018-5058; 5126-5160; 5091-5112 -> 1.07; 0.914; 0.837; 0.868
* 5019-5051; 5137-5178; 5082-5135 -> 0.61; 0.91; 0.792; 0.839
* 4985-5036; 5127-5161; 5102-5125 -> 0.41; 0.892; 0.847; 0.858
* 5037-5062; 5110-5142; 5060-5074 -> 0.72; 0.929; 0.85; 0.911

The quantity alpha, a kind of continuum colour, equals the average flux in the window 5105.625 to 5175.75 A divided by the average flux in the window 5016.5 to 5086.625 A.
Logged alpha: 0.9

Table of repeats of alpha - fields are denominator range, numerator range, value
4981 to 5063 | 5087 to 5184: 0.89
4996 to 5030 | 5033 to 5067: 1.04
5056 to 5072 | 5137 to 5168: 0.94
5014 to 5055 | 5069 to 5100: 0.94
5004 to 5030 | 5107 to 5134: 0.96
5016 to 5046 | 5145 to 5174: 0.85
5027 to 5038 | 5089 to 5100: 0.93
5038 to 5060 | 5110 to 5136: 0.90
